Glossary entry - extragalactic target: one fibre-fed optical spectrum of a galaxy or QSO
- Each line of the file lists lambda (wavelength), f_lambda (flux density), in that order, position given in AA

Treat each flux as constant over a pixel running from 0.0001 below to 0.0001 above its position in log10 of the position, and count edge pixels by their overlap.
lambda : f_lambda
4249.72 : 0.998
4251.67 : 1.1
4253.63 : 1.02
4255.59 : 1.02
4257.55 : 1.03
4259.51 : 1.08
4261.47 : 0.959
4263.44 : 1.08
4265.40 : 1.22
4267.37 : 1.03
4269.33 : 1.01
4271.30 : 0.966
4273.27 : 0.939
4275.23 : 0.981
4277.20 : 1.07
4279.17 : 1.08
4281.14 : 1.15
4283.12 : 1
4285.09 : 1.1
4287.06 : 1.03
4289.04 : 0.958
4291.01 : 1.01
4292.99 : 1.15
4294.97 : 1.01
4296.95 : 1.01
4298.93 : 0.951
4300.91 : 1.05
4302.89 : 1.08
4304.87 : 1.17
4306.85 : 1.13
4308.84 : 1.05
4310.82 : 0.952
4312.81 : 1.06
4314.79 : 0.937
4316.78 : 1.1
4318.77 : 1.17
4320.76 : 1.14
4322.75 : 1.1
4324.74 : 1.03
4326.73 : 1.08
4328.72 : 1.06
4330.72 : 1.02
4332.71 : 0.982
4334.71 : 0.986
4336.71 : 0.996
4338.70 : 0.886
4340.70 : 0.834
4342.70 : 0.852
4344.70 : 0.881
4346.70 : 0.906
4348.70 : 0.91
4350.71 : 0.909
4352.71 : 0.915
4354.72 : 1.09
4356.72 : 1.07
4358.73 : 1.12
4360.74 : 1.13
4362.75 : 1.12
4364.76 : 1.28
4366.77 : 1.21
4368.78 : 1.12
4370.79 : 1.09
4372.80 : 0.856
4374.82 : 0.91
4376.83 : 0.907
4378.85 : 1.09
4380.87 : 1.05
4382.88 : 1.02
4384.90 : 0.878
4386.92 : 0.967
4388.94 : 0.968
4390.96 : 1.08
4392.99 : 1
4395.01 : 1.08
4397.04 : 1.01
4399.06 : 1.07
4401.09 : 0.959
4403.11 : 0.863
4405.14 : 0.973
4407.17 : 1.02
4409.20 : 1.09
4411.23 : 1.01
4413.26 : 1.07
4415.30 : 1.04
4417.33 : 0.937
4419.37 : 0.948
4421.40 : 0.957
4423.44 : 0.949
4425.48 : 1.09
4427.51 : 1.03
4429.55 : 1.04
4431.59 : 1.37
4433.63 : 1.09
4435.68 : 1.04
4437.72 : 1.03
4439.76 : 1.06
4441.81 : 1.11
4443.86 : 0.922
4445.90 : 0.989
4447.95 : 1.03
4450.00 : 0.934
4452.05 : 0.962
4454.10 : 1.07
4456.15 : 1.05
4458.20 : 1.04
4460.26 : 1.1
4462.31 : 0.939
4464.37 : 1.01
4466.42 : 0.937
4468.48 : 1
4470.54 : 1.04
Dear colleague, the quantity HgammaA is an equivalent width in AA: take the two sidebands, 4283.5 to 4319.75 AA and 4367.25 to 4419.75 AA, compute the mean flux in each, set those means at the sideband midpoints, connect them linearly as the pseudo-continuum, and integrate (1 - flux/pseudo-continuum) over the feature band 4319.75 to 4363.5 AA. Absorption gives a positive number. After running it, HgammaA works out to 1.3 AA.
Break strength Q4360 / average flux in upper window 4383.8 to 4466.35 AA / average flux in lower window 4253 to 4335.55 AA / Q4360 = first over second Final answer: 0.97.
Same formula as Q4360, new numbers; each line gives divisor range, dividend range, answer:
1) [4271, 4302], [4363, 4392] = 1.00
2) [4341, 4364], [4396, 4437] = 1.04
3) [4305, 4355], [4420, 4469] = 1.03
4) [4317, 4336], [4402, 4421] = 0.93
